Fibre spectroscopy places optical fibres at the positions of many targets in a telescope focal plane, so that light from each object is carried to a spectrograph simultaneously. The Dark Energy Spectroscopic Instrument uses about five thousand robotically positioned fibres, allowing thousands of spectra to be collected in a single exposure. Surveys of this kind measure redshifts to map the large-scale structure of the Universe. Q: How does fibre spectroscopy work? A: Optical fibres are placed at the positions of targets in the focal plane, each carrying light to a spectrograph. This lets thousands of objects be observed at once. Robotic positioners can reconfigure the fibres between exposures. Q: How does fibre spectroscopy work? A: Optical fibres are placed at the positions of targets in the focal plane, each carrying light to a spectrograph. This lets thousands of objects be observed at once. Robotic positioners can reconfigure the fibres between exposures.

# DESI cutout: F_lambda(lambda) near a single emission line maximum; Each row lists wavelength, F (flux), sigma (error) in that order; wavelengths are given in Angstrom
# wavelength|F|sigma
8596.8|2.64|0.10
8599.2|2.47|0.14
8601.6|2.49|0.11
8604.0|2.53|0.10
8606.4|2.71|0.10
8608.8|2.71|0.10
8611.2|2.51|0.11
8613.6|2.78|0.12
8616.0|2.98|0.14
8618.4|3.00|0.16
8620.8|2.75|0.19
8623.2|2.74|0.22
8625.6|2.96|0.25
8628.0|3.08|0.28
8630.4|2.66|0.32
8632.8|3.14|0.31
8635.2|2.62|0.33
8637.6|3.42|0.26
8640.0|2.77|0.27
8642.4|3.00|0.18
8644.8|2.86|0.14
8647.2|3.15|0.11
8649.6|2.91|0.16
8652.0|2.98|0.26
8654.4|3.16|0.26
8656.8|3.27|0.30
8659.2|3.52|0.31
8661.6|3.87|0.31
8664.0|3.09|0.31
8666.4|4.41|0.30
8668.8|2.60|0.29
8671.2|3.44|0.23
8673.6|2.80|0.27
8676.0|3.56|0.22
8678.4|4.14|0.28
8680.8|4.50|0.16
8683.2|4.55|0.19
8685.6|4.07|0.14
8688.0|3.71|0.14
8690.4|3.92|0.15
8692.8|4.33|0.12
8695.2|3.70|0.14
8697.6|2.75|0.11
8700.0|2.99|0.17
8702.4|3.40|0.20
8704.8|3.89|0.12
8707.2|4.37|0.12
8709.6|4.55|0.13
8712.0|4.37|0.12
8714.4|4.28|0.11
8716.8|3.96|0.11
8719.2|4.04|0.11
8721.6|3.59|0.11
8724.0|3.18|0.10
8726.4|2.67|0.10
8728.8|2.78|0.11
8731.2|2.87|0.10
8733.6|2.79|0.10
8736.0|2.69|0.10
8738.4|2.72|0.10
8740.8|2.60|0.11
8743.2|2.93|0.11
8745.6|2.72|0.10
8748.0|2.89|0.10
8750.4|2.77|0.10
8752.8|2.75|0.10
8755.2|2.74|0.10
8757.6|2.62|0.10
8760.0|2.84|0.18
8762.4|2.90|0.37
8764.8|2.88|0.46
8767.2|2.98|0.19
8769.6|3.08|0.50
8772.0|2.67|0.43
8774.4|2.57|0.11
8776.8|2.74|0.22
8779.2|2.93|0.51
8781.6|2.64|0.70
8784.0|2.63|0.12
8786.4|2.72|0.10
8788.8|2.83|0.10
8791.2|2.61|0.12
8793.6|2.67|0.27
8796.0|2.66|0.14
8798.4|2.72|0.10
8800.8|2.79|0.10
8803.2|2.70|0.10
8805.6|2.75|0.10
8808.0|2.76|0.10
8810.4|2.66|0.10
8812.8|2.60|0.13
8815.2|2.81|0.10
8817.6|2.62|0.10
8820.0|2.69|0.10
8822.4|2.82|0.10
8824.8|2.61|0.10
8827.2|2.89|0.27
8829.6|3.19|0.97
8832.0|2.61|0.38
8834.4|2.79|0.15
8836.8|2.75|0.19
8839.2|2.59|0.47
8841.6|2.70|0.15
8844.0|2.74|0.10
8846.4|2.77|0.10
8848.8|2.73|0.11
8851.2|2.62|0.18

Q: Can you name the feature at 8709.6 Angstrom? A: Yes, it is [N II]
